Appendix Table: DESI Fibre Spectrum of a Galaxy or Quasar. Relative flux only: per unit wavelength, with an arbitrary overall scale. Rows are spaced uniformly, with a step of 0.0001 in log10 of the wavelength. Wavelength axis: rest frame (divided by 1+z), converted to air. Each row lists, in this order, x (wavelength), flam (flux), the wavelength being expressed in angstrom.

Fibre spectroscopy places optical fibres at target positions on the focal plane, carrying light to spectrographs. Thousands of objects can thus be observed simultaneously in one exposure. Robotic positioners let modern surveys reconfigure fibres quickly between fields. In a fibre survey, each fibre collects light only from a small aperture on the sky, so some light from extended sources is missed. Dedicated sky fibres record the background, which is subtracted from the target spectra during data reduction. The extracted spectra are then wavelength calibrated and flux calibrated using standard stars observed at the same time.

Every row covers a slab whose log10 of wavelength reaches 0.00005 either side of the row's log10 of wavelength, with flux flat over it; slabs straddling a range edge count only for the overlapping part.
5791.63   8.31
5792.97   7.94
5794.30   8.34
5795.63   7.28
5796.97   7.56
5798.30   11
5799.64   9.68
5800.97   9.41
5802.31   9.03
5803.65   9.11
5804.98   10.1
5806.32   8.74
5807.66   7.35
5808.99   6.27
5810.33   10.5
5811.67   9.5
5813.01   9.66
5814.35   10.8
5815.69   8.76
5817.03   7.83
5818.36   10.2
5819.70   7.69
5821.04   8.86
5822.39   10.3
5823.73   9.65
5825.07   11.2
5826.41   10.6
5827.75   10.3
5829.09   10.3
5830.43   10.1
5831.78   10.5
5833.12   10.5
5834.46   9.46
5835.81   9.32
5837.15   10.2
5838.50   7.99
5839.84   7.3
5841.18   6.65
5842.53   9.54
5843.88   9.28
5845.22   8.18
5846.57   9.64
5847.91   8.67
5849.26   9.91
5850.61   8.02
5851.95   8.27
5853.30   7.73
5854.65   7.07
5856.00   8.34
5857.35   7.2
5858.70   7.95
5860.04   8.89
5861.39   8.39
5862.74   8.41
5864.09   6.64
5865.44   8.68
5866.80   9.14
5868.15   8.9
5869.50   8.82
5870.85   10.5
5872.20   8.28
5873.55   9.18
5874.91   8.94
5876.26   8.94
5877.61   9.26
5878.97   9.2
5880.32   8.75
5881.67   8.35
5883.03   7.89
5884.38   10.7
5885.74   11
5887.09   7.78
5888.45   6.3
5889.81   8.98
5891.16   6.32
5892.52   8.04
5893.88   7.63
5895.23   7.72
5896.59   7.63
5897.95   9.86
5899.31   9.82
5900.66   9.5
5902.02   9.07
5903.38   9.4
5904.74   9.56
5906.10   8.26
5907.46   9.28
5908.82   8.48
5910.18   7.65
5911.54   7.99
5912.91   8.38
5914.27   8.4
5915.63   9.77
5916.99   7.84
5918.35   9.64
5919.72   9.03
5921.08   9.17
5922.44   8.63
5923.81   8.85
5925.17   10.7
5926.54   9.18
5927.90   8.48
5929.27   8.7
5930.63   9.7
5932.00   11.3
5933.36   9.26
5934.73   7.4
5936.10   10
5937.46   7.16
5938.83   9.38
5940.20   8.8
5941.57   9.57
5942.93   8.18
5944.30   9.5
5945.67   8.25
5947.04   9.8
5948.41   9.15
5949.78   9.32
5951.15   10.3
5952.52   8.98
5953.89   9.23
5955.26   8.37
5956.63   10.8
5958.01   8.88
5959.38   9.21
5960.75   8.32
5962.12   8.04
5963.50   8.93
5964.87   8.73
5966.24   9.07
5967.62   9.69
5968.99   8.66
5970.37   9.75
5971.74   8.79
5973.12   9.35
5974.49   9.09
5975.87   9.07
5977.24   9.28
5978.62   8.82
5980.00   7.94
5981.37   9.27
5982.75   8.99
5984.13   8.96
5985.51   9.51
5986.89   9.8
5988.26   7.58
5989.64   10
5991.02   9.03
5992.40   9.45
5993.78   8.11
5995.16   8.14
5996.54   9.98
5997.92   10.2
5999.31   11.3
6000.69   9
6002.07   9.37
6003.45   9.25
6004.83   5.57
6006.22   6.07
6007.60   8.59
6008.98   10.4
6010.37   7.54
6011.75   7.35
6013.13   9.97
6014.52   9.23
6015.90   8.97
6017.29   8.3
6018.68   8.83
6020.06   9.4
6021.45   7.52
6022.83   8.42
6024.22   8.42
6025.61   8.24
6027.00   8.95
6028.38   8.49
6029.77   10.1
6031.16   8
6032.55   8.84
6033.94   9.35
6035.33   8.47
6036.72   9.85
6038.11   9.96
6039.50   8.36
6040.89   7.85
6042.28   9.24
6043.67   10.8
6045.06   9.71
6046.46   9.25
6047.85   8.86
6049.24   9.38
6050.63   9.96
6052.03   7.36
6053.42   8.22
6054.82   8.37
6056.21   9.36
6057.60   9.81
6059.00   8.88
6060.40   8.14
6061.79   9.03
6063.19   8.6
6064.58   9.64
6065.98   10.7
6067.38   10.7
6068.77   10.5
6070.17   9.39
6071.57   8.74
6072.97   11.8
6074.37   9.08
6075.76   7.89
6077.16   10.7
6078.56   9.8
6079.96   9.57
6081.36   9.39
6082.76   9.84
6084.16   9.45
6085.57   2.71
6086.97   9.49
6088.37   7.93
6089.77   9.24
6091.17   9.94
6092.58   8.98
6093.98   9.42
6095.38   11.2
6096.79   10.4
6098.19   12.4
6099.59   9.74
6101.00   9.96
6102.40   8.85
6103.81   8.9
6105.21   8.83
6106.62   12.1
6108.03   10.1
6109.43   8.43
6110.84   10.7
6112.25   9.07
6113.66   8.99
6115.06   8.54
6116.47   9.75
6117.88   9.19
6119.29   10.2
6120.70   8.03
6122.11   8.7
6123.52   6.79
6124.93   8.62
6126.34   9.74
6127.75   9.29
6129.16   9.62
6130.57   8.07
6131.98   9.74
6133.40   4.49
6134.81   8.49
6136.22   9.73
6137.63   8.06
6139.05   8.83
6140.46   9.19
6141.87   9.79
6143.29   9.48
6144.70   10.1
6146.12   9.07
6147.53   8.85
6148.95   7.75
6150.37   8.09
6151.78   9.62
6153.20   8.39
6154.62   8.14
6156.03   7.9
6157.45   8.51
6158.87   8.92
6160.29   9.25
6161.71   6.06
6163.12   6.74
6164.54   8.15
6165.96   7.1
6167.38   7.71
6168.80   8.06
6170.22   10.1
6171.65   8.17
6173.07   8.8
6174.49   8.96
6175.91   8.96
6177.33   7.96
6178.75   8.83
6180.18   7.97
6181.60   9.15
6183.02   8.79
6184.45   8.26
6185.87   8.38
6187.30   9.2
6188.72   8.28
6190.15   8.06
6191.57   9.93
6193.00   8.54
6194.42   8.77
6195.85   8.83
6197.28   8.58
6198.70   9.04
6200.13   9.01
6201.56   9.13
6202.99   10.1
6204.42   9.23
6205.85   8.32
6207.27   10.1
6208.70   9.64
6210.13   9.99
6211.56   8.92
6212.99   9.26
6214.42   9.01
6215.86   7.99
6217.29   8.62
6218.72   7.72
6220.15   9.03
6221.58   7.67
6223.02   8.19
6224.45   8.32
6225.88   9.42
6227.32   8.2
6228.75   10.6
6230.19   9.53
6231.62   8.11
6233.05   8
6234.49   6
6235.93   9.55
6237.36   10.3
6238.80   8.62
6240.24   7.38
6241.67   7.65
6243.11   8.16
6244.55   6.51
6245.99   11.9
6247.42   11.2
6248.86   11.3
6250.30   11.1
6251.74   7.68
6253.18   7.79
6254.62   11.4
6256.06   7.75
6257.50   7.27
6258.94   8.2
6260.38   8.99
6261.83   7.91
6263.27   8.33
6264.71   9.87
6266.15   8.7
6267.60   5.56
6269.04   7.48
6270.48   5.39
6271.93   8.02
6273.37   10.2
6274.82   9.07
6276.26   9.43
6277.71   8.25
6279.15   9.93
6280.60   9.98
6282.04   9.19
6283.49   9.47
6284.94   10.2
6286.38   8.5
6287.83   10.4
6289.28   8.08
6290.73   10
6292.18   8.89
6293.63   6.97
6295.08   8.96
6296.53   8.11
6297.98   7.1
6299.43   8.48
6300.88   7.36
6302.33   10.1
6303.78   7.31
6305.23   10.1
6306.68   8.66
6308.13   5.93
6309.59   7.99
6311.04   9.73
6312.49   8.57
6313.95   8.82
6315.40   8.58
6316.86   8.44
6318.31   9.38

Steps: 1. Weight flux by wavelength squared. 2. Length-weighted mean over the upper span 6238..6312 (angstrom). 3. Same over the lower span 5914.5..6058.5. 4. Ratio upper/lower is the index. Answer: 1.1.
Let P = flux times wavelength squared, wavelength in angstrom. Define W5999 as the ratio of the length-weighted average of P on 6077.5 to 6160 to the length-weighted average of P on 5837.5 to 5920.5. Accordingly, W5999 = 1.1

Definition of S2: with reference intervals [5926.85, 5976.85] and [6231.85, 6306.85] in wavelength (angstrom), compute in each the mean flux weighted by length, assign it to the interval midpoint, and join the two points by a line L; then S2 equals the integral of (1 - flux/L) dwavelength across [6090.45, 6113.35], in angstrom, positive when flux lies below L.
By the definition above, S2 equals -2.6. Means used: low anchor 9.09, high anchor 8.7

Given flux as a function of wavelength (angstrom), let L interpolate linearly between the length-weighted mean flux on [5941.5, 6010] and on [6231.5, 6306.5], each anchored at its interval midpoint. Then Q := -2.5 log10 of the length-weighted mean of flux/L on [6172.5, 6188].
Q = 0.02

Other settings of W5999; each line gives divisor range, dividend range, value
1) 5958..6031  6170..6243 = 1.06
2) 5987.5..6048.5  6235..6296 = 1.08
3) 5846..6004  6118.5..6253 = 1.07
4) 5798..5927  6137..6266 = 1.10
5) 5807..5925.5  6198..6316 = 1.12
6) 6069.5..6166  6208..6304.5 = 1.01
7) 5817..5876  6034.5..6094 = 1.10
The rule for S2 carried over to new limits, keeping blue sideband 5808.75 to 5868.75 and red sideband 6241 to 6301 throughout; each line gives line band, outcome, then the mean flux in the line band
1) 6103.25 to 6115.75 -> -1.0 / 9.53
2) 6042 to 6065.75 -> -0.7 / 9.12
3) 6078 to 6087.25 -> 0.3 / 8.54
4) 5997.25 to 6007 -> 0.2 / 8.67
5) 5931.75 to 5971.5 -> -0.7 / 9.08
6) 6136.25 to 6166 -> 0.9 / 8.54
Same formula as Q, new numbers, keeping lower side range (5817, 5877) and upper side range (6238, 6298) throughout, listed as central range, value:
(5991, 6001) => -0.07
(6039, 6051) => -0.05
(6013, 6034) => 0.01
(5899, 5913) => 0.01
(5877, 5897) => 0.07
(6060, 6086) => -0.06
